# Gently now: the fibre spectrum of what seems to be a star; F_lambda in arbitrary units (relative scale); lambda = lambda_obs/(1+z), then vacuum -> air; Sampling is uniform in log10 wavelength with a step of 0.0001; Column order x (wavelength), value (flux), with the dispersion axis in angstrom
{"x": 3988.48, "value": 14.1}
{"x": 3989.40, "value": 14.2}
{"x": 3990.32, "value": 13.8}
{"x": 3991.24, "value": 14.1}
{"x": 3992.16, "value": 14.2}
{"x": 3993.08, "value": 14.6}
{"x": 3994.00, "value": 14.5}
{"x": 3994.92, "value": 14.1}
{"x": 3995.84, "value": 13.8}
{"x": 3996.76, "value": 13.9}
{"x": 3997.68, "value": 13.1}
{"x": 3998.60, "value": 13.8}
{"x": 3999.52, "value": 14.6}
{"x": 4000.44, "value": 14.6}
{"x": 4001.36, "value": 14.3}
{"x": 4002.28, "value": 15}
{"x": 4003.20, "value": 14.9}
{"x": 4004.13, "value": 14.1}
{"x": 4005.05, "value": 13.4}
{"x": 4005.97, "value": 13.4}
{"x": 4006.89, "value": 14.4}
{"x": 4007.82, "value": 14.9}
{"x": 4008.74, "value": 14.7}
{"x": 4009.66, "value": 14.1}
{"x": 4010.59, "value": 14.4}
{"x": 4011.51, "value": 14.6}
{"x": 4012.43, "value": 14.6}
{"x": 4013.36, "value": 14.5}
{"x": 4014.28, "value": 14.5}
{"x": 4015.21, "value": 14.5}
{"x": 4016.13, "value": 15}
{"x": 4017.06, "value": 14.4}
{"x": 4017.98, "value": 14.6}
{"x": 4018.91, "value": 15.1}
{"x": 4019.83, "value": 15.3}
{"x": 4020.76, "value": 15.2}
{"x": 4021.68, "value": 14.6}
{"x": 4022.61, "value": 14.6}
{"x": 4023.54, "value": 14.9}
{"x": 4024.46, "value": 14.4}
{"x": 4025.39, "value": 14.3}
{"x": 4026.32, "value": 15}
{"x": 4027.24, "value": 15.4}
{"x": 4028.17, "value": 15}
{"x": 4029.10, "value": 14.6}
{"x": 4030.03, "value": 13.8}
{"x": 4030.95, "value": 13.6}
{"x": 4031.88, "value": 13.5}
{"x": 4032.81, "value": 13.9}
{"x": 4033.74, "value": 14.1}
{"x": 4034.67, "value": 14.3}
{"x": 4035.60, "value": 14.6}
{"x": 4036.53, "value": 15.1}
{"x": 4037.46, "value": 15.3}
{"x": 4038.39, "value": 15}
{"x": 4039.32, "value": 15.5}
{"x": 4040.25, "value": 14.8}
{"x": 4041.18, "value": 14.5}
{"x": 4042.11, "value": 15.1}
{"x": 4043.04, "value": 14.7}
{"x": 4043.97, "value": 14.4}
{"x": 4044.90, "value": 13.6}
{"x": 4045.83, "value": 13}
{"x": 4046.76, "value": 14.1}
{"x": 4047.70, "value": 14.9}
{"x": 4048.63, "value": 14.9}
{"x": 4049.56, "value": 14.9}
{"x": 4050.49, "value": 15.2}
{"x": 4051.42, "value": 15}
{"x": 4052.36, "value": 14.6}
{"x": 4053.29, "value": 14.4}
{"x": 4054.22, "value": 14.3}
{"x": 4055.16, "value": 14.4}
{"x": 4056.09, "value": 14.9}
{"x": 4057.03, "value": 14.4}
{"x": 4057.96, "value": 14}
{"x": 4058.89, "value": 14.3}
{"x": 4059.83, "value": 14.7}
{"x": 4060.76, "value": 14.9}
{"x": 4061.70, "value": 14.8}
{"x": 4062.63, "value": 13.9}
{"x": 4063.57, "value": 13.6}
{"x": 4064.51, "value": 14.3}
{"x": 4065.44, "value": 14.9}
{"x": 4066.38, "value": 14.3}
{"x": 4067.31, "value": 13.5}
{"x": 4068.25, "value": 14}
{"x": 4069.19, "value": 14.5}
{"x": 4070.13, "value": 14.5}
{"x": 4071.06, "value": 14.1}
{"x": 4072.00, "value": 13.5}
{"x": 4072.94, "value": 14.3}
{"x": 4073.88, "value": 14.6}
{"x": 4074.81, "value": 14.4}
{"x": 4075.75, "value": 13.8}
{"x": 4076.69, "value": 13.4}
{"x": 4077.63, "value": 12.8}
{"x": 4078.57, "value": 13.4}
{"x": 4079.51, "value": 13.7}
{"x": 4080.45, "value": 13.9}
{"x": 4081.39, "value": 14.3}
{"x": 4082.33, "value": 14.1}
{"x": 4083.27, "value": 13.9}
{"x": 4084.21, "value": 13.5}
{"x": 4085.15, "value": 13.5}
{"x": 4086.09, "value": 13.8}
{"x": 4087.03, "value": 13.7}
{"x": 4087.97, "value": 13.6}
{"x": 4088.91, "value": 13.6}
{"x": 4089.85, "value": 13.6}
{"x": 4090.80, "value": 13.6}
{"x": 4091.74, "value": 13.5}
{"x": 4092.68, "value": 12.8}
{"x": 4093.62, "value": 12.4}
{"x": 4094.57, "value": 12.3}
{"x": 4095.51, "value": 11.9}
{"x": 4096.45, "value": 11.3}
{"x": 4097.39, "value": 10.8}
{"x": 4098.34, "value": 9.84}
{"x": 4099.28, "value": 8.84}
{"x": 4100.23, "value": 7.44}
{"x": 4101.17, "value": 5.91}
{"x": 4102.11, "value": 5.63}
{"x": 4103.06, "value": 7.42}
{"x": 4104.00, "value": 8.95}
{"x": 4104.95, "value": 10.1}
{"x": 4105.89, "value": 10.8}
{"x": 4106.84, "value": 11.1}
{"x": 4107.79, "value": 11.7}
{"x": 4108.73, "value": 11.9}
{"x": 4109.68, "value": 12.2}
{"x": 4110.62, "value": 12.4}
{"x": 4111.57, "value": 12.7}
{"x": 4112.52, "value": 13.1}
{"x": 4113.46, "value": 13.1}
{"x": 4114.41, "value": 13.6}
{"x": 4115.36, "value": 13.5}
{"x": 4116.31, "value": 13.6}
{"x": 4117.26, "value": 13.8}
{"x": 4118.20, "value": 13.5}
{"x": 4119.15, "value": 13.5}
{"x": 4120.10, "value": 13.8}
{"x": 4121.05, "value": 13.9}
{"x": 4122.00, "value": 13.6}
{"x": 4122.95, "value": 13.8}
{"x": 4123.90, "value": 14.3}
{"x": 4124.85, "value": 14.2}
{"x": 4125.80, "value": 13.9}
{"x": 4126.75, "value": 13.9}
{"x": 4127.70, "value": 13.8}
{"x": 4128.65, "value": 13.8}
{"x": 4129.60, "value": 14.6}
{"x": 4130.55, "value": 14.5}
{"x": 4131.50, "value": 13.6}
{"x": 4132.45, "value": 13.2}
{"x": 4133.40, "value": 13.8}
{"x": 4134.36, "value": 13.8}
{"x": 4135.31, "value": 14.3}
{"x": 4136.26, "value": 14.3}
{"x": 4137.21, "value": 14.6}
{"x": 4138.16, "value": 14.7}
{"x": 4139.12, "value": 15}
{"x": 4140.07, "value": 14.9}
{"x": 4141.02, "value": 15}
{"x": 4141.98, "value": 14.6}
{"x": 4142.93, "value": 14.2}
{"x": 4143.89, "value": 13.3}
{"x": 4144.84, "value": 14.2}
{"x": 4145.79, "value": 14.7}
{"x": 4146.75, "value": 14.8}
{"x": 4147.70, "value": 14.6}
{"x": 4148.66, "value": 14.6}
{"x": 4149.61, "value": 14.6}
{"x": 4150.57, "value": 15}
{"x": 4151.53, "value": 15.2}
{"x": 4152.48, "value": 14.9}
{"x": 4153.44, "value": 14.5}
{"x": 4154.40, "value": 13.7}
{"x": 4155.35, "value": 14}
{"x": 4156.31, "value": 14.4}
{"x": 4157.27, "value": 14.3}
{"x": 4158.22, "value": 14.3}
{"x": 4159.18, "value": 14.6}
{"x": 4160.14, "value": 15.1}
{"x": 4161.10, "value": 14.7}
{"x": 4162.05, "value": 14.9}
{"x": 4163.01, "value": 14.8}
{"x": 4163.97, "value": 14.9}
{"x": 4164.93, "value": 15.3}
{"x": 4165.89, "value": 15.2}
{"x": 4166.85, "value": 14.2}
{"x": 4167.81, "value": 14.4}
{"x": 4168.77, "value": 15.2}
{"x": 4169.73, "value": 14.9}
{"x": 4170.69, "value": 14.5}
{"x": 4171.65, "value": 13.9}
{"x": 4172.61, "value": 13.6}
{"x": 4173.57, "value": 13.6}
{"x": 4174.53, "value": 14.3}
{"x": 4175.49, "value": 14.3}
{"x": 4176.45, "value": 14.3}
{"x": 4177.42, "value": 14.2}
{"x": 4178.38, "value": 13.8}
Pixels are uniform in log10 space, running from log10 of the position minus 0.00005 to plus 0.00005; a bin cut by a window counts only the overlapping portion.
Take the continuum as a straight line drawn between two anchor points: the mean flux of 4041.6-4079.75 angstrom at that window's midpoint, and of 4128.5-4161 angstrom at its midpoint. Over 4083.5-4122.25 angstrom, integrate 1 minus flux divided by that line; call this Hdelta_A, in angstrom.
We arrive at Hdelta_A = 6.5 angstrom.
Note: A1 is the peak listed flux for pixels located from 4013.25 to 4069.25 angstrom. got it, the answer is 15.5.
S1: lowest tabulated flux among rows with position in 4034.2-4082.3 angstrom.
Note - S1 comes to 12.8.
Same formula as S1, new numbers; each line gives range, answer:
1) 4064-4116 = 5.63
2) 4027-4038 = 13.5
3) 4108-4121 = 11.9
